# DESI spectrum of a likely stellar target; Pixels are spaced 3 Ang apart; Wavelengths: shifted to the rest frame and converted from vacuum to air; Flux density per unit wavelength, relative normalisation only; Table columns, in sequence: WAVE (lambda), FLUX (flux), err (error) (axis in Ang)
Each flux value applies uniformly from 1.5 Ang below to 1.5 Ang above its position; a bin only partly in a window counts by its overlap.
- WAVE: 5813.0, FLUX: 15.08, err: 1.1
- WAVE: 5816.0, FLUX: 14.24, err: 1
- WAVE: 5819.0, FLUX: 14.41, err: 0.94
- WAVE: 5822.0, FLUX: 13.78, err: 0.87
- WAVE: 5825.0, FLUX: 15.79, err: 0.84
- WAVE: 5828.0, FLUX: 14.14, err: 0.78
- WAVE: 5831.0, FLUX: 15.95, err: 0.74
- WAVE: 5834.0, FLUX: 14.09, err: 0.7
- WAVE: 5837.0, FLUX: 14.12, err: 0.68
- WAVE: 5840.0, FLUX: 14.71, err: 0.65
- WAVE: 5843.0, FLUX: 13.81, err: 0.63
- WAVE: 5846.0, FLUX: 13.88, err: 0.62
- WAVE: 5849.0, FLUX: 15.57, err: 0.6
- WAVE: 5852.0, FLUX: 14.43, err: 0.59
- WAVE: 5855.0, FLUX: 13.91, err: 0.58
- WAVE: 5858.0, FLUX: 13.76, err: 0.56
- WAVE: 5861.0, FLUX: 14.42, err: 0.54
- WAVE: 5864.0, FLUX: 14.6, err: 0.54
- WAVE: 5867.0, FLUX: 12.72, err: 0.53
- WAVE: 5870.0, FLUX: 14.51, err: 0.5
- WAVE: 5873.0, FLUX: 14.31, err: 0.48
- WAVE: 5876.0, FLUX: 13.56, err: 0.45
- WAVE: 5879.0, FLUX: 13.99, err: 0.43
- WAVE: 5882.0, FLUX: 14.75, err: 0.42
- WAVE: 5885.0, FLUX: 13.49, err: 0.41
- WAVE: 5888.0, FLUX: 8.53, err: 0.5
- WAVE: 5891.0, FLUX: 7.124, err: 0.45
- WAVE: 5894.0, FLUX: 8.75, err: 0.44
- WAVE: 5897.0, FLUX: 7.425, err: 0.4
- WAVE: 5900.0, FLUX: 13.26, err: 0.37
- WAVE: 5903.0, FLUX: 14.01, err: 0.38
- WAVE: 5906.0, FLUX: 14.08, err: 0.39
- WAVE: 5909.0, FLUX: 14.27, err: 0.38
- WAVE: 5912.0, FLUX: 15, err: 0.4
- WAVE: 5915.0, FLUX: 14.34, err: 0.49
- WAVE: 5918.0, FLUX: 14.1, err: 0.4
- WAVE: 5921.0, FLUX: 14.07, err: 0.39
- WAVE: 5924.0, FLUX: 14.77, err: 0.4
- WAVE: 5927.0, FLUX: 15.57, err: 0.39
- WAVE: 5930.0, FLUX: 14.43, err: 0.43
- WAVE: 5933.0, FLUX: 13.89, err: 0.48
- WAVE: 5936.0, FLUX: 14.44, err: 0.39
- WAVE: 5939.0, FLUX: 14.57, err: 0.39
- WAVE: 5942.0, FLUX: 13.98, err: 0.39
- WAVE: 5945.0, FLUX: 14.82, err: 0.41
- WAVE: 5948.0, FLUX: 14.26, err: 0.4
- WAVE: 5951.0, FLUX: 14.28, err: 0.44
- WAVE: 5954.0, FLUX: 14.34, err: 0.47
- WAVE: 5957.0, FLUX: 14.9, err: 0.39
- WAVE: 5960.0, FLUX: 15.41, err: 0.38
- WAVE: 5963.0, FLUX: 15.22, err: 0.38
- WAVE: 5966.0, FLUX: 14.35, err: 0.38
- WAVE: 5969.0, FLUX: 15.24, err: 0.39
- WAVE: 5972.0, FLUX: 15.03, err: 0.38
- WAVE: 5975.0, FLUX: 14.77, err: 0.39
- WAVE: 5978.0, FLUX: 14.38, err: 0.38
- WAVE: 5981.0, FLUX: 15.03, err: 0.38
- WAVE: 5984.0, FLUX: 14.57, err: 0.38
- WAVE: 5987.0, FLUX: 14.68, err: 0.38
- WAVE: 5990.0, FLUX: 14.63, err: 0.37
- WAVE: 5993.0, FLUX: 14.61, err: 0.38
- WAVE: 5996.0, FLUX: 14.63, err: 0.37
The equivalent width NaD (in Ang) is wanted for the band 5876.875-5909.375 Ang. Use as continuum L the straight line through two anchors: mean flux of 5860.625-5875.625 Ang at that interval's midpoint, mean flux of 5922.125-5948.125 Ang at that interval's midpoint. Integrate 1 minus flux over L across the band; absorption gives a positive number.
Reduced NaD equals 5.7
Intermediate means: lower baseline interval 14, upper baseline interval 14.5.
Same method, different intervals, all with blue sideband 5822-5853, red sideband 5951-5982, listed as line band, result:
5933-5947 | 0.4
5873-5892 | 3.2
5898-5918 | 1.0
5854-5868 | 0.7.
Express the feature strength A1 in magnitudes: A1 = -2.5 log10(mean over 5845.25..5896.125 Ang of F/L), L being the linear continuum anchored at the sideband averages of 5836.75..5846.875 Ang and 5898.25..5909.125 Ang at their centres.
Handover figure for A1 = 0.08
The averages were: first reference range 14.1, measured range 13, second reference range 13.7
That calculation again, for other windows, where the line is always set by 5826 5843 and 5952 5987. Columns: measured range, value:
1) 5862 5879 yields 0.051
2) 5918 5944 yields 0.022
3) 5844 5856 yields 0.011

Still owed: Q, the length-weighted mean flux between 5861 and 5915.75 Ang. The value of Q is 12.7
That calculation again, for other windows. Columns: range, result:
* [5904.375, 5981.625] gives 14.6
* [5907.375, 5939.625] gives 14.5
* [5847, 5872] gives 14.2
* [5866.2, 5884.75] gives 14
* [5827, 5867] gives 14.4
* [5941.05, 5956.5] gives 14.4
